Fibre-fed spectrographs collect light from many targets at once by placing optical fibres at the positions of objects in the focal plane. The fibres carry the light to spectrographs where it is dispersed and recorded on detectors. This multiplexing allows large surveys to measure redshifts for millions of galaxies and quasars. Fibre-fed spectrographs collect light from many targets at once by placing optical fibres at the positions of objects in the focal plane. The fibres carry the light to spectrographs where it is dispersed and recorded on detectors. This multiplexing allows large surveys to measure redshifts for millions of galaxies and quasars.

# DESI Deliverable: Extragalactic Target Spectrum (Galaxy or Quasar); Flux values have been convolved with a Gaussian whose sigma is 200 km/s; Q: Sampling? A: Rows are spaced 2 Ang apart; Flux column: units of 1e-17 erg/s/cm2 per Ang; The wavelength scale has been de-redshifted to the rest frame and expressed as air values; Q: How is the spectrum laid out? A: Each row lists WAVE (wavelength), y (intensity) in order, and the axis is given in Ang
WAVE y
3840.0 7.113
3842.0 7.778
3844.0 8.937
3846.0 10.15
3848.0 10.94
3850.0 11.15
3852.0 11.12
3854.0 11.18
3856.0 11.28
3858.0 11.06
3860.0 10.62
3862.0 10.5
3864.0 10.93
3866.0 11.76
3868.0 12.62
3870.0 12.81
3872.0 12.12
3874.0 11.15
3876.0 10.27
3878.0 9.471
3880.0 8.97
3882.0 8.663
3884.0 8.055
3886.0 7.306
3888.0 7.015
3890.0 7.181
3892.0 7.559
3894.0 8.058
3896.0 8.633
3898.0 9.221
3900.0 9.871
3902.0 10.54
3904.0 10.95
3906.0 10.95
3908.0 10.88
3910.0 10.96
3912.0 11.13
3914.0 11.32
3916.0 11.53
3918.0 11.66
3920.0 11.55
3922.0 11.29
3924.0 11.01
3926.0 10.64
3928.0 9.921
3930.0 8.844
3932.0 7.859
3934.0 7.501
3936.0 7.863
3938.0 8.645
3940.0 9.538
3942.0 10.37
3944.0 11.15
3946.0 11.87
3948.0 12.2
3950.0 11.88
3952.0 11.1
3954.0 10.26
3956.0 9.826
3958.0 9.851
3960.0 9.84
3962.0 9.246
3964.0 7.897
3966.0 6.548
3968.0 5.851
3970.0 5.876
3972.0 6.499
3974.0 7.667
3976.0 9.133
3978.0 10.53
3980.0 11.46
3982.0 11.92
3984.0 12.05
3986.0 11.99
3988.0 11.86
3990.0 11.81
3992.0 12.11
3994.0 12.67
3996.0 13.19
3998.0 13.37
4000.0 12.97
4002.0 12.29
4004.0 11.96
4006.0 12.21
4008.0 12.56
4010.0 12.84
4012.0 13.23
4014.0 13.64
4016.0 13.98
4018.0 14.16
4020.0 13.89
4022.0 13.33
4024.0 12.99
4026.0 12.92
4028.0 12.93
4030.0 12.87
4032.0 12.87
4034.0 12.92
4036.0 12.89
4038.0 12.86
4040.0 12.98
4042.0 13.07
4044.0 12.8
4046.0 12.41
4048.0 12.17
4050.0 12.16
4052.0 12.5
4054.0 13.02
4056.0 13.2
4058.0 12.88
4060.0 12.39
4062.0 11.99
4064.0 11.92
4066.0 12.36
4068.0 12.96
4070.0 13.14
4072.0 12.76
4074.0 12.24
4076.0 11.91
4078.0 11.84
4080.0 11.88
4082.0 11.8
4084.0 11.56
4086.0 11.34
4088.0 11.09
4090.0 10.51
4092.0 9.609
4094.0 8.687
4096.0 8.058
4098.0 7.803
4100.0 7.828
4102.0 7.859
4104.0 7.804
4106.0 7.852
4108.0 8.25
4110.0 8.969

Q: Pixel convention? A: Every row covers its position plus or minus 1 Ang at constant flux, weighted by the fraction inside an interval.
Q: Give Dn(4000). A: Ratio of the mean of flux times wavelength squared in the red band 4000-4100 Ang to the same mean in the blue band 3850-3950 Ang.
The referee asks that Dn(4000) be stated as 1.29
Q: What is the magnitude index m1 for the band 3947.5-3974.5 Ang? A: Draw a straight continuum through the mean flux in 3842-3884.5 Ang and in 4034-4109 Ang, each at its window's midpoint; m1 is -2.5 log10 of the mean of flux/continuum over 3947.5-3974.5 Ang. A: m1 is 0.23 mag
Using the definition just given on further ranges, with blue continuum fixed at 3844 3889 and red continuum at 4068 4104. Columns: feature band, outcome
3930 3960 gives 0.05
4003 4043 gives -0.23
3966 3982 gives 0.26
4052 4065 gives -0.19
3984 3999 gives -0.18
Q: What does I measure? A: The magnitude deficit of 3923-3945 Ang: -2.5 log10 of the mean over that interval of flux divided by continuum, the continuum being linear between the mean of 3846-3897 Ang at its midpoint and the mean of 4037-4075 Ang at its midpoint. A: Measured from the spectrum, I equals 0.16 mag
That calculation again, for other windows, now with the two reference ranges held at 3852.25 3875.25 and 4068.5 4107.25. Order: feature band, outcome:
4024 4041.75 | -0.216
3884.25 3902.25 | 0.337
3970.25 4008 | -0.054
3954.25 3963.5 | 0.139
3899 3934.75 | 0.069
